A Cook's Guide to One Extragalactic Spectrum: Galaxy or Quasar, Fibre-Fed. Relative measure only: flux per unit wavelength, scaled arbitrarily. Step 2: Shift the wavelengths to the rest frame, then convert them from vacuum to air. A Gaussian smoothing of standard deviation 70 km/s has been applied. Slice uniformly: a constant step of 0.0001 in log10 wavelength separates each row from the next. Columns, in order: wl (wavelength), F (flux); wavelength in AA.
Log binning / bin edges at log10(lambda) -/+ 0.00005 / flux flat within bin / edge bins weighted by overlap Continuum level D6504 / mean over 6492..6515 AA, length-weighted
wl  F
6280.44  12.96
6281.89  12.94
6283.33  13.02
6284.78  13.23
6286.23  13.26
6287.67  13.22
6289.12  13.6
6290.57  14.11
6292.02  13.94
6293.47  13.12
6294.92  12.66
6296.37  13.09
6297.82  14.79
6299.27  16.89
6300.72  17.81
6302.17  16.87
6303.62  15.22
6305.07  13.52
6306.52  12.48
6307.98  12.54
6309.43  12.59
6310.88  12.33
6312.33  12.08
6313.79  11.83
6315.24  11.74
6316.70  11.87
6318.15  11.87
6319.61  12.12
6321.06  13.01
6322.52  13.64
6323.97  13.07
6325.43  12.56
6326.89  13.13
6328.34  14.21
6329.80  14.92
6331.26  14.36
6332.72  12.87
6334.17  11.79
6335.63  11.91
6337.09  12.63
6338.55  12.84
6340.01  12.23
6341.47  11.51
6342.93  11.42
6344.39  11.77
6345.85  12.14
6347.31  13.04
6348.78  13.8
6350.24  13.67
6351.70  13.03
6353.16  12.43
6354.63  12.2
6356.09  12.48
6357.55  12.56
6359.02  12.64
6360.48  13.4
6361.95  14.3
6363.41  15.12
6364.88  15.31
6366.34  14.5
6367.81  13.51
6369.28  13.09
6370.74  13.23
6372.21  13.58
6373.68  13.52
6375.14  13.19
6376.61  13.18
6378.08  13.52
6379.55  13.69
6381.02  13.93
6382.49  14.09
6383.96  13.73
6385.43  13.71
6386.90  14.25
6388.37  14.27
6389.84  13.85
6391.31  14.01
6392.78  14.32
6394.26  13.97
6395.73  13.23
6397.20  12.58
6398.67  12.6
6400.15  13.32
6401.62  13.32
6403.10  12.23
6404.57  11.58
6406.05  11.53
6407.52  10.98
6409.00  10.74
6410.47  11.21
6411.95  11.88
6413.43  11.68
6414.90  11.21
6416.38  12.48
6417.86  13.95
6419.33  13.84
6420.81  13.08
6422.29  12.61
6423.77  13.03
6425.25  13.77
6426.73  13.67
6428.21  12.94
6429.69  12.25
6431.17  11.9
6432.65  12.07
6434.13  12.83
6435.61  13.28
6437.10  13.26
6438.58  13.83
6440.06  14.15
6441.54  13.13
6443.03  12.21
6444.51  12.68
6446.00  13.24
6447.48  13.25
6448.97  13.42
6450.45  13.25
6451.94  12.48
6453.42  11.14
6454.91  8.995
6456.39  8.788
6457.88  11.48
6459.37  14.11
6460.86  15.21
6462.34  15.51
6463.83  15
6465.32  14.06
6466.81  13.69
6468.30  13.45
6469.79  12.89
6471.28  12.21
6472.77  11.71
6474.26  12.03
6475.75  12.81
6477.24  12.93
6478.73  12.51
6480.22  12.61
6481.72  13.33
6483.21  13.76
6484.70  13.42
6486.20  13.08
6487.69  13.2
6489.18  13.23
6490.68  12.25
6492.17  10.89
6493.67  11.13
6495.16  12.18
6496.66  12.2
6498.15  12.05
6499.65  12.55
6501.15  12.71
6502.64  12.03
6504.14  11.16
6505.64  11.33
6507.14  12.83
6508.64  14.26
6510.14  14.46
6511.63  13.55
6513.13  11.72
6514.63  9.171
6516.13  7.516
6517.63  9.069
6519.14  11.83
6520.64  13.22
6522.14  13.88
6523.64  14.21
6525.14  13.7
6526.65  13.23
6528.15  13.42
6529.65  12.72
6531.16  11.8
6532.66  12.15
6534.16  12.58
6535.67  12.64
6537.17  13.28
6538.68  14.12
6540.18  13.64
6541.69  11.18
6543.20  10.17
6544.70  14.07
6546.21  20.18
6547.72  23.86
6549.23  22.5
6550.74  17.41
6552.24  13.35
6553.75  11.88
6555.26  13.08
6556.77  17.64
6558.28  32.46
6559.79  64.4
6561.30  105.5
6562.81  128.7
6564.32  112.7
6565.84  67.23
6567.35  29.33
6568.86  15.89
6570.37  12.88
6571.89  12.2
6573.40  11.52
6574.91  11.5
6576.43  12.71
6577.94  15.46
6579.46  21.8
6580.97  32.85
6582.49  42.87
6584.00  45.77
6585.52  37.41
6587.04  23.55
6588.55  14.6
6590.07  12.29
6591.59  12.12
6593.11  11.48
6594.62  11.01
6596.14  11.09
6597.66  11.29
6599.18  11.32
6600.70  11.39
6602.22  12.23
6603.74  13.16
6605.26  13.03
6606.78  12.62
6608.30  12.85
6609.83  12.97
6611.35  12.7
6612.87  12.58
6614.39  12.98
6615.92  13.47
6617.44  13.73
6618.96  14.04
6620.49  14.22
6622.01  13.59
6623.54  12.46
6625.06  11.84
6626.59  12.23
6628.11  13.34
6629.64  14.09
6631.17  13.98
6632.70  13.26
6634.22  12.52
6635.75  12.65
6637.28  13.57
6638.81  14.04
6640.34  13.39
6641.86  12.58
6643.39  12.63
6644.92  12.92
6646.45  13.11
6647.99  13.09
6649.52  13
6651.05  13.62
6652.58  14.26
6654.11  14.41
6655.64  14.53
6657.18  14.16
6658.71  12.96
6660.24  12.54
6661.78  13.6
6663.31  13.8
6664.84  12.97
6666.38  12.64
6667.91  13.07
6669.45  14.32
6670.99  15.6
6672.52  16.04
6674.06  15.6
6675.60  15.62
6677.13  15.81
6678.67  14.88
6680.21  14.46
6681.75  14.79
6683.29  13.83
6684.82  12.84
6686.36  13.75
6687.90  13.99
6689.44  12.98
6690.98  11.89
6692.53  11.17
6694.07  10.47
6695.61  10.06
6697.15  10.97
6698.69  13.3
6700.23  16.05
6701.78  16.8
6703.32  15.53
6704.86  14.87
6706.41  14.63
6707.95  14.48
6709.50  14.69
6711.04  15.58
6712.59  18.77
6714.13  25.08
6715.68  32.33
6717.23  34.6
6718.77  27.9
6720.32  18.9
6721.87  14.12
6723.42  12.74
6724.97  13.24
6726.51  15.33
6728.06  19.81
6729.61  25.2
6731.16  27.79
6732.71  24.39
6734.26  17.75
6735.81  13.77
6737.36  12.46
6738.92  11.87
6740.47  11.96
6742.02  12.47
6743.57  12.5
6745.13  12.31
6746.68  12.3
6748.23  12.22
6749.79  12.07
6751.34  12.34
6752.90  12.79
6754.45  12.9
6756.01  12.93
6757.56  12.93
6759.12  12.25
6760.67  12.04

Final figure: 12.2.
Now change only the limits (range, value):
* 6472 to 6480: 12.4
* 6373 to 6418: 12.9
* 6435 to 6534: 12.6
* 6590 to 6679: 13.2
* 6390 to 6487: 12.8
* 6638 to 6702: 13.6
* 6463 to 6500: 12.8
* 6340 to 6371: 13.1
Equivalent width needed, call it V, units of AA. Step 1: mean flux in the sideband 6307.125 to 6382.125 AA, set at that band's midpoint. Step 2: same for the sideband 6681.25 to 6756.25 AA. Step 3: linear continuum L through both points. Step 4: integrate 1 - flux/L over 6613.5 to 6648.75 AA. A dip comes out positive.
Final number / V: 4.6 AA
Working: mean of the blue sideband 13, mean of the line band 13.2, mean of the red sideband 15.9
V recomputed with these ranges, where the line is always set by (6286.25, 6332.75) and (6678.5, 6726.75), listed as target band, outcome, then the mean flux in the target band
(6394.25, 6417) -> 3.3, 12.1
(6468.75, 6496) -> 3.9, 12.6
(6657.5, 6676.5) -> 2.2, 14.1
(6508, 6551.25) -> 3.9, 13.6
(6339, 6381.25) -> 2.1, 13.2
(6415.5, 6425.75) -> 0.7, 13.2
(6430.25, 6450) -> 1.9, 13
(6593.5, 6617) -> 4.8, 12.3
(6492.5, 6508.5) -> 2.9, 12.1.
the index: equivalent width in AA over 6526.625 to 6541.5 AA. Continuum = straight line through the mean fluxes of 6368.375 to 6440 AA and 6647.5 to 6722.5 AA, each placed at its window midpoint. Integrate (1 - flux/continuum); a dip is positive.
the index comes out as 1.32 AA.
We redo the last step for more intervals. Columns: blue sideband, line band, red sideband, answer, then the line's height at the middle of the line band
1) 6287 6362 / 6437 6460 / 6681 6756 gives 2.6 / 14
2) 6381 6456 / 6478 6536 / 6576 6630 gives 8.4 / 14.5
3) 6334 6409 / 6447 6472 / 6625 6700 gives 0.6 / 13.2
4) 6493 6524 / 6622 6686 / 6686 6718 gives 6.6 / 15.3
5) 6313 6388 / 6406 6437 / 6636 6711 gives 1.8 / 13.3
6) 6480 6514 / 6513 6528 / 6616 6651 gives 1.0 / 12.7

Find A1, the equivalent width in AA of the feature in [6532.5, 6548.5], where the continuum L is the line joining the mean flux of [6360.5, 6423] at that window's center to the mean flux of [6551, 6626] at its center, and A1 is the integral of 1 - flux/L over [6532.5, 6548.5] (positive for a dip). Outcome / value 5.4 AA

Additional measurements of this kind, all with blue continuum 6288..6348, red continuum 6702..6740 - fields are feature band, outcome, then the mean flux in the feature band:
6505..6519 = 3.8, 11.6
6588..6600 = 3.7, 11.8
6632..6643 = 2.9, 13.1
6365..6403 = 1.3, 13.6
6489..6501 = 2.8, 12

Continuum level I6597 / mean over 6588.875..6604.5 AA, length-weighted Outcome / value 11.8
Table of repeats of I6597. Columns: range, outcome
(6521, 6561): 18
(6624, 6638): 13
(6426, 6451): 13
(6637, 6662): 13.4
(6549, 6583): 36.1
